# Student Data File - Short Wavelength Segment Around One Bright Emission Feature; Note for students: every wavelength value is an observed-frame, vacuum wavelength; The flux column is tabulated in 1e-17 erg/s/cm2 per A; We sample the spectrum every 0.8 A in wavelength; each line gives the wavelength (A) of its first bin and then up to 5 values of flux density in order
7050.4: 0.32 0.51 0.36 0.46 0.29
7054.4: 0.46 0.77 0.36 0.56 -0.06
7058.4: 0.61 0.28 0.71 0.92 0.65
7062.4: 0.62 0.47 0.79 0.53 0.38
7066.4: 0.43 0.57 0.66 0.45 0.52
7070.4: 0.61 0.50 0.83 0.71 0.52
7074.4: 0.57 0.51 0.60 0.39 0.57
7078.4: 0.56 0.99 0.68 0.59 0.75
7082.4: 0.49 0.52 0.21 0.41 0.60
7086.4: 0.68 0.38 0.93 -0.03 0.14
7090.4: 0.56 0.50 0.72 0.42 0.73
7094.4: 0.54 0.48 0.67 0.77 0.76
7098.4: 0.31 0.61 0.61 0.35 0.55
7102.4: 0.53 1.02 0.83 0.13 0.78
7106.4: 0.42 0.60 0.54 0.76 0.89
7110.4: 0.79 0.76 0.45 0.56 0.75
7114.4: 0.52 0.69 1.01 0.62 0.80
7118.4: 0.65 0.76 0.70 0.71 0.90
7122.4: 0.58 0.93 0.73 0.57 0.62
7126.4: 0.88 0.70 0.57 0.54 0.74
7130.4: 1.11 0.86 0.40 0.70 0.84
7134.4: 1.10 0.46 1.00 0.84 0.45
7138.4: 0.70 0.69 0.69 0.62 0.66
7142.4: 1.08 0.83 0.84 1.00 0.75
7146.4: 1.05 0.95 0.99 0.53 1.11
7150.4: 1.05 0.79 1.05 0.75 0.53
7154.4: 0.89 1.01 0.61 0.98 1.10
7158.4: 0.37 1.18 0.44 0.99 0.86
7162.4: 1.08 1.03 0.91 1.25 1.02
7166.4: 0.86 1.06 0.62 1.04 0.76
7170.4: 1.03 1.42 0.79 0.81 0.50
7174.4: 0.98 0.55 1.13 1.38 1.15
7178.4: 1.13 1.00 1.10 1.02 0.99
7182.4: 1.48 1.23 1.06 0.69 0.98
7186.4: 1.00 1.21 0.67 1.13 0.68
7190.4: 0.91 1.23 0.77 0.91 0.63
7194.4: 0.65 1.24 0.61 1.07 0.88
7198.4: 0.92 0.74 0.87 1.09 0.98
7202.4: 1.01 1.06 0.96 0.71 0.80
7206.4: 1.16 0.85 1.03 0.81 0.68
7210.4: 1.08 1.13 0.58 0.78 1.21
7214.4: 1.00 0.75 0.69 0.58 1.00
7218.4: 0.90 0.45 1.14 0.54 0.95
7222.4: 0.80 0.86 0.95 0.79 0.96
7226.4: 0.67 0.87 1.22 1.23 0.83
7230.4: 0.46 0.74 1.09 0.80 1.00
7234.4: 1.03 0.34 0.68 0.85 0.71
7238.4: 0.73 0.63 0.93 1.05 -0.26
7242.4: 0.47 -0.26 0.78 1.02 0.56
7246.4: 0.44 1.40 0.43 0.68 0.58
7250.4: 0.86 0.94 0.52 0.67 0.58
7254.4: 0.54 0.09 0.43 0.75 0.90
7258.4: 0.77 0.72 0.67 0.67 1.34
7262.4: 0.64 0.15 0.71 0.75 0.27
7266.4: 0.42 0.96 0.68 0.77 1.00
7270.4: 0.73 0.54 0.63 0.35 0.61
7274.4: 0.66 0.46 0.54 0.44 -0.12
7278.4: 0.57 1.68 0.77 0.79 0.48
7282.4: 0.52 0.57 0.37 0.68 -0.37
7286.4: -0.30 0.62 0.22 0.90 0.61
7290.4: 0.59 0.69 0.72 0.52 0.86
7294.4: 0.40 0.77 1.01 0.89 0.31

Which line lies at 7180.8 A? Mg II 2798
